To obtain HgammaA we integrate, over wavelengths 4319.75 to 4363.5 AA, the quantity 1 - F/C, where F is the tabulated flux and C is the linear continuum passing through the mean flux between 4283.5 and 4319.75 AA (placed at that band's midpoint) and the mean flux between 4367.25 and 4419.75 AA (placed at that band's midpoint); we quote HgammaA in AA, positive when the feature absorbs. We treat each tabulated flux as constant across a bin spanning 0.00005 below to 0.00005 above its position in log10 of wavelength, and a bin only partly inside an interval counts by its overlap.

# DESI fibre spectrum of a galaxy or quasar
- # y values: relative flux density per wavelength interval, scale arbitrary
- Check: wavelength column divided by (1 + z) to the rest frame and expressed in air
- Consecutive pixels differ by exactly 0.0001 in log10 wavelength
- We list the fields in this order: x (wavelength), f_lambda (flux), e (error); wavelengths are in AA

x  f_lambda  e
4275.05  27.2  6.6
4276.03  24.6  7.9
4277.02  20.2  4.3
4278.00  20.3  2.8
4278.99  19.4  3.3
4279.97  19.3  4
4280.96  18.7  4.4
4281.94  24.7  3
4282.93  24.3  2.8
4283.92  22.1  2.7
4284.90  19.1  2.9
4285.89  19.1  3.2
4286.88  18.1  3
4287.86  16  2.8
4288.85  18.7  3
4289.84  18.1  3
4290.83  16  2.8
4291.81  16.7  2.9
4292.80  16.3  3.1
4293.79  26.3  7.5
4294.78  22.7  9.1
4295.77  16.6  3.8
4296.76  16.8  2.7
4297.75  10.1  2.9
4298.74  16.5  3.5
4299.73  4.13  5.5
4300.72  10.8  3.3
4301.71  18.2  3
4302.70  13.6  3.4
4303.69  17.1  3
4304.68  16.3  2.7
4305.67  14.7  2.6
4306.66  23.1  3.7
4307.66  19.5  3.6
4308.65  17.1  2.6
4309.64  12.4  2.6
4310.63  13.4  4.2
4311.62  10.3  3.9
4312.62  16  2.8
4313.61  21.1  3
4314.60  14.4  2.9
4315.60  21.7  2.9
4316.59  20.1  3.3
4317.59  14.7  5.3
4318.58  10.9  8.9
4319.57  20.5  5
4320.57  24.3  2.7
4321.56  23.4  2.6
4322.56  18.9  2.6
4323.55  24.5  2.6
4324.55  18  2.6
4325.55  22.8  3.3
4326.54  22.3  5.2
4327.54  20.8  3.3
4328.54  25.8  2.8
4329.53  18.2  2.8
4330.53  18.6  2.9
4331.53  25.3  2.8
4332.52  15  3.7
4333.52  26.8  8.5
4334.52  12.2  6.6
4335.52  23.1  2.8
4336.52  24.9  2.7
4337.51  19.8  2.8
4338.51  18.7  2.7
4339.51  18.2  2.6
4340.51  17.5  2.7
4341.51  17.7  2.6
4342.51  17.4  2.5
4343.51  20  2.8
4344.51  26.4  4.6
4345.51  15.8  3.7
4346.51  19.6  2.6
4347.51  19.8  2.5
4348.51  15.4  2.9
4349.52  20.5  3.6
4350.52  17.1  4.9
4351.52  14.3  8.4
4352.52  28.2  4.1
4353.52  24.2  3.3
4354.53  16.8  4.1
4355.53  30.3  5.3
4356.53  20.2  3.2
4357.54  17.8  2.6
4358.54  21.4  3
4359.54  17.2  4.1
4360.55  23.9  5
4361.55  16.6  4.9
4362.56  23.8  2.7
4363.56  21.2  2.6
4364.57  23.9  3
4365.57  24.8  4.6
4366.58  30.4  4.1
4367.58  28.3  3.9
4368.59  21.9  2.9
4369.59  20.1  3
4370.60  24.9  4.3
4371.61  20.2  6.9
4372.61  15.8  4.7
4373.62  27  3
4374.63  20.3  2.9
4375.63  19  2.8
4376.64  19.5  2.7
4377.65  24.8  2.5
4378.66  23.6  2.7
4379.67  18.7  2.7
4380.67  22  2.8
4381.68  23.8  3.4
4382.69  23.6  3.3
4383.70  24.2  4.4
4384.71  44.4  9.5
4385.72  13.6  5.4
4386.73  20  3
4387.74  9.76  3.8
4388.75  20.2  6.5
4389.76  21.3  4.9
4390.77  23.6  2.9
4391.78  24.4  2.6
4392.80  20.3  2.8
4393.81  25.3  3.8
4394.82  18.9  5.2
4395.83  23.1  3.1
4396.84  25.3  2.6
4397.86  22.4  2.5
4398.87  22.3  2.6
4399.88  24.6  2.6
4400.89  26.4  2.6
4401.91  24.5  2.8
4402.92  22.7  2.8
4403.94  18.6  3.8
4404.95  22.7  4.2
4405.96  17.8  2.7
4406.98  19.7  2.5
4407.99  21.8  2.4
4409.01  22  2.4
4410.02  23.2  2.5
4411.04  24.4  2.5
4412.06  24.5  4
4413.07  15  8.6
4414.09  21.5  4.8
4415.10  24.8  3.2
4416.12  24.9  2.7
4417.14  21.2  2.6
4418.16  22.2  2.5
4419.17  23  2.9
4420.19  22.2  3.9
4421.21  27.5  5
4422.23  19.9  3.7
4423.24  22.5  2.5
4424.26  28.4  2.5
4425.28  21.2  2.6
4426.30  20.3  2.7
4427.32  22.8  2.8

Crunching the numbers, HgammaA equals -3.4 AA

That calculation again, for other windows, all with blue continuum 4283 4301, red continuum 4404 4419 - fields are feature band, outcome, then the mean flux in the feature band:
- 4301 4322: 0.8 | 17.2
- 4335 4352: -0.1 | 19.2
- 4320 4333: -2.0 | 21.4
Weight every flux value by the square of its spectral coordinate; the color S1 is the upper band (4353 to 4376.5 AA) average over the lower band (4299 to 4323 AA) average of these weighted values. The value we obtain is 1.4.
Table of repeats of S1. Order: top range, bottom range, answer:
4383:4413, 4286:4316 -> 1.42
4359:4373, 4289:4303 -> 1.45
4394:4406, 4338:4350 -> 1.23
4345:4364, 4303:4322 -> 1.19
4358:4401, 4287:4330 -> 1.31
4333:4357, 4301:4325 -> 1.16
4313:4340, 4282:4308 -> 1.17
